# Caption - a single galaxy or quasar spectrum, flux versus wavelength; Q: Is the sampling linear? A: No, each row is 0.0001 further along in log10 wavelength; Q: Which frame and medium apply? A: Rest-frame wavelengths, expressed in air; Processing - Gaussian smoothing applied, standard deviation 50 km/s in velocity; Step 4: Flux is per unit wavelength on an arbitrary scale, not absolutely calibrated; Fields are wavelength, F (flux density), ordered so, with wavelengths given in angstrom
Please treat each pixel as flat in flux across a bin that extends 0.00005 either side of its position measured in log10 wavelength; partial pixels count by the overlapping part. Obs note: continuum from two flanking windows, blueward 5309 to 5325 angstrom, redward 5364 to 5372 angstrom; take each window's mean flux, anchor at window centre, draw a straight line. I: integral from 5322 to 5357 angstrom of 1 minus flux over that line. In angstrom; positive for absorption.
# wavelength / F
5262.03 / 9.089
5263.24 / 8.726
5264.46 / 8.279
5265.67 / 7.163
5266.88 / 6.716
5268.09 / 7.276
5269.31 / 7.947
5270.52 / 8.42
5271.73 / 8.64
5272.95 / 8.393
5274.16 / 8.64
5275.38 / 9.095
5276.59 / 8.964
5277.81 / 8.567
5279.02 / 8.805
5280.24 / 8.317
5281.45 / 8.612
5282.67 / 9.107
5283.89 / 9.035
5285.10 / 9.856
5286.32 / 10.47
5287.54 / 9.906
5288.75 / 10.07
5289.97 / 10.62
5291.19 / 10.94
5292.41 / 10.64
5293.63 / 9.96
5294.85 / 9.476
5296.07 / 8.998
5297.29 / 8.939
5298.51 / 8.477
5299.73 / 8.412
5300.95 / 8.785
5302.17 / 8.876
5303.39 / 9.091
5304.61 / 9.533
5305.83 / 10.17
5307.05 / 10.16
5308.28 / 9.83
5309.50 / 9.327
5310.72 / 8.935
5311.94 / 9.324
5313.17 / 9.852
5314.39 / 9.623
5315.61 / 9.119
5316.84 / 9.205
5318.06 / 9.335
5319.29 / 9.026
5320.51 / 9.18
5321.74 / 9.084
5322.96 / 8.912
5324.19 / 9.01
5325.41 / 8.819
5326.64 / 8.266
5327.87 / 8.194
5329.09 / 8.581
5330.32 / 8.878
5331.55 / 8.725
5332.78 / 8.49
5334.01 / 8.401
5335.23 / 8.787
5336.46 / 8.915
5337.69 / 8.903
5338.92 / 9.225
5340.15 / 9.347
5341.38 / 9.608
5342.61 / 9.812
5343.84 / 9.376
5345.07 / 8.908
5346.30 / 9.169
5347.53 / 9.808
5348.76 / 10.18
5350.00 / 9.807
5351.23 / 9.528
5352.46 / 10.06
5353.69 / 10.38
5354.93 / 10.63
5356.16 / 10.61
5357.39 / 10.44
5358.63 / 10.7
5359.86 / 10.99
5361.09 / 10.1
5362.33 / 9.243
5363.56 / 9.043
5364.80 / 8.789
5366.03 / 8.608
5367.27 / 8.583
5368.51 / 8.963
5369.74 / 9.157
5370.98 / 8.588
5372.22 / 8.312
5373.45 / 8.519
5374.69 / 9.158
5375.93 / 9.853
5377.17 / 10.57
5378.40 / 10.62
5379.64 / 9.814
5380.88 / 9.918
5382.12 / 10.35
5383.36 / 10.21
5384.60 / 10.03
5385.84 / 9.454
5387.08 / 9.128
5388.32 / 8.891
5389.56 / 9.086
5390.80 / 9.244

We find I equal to -1.0 angstrom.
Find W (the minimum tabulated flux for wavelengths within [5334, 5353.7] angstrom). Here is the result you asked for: 8.401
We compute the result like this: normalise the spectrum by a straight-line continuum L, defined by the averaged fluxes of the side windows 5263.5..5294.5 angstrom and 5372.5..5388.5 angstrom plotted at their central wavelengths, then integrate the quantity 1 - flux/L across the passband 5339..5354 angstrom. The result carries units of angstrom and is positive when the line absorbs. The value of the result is -0.2 angstrom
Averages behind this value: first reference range 8.98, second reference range 9.73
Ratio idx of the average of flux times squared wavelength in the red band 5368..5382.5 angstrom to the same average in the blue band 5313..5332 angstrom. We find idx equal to 1.1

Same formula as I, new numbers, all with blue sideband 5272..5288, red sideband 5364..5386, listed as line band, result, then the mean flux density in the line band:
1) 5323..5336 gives 0.85 angstrom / 8.63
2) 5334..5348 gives 0.09 angstrom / 9.22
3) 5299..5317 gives -0.39 angstrom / 9.35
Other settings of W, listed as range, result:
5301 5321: 8.876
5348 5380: 8.312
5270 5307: 8.317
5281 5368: 8.194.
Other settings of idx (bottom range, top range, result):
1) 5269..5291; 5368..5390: 1.08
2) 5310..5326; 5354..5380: 1.06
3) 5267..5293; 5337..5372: 1.08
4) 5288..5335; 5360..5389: 1.04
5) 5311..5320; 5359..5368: 1.02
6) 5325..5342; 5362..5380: 1.06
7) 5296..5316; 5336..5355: 1.05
